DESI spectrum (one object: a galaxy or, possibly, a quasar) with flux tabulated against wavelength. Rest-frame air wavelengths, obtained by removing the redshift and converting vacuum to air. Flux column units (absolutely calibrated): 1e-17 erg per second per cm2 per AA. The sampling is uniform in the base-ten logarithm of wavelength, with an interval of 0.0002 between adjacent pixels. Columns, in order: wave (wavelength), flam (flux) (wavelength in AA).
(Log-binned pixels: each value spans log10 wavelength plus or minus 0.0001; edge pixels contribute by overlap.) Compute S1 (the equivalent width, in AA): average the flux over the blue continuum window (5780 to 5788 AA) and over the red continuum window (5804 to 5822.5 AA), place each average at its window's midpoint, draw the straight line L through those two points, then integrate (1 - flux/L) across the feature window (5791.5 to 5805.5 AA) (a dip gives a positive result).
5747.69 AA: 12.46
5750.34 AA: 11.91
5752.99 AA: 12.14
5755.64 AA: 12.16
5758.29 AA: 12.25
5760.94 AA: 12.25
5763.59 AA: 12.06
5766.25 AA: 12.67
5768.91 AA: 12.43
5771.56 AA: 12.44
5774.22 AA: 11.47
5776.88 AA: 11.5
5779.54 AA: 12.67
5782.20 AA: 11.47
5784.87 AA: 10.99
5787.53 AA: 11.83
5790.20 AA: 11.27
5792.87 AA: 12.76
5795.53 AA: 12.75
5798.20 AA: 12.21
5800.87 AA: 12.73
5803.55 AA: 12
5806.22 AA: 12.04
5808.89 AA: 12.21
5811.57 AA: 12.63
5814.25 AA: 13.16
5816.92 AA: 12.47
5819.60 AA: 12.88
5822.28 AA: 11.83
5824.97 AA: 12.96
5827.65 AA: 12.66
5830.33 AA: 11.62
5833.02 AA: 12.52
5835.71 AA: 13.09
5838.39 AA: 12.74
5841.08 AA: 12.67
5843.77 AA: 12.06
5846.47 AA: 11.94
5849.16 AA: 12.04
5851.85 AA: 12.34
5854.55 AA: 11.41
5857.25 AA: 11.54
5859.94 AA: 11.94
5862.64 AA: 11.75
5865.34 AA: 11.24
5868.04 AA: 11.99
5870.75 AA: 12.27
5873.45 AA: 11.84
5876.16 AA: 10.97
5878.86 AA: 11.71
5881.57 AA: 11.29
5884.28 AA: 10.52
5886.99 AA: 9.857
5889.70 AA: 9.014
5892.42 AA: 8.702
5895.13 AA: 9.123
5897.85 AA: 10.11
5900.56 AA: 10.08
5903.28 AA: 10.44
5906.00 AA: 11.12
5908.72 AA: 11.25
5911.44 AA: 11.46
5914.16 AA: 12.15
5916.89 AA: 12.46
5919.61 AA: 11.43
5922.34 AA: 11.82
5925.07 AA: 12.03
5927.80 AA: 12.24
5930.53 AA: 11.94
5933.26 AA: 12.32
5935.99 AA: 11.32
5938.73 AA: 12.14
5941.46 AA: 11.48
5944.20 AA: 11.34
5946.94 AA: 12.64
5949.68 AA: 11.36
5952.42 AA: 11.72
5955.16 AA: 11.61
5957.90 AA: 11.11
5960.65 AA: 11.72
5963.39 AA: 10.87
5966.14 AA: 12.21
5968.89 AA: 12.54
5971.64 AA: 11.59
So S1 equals -0.55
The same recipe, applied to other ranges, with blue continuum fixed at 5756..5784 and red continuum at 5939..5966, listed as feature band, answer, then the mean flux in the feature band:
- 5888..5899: 2.4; 9.24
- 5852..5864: 0.1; 11.7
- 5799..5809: -0.2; 12.2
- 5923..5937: -0.4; 12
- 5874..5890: 1.4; 10.7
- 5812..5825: -0.7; 12.6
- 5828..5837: -0.4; 12.4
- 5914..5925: -0.2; 11.9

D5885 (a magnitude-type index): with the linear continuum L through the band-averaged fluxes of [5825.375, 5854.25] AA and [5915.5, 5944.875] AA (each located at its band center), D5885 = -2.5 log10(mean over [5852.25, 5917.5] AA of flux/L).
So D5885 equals 0.104 mag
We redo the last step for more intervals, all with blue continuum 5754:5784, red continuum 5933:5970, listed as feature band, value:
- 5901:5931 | 0.02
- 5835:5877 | -0.01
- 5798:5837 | -0.04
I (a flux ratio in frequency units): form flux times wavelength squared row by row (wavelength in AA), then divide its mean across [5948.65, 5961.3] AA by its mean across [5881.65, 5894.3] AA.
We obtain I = 1.2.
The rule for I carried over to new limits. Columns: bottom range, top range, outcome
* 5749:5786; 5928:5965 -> 1.03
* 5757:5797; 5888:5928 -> 0.94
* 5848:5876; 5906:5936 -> 1.02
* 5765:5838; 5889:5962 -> 0.96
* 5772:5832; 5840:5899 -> 0.94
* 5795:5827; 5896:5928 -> 0.94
